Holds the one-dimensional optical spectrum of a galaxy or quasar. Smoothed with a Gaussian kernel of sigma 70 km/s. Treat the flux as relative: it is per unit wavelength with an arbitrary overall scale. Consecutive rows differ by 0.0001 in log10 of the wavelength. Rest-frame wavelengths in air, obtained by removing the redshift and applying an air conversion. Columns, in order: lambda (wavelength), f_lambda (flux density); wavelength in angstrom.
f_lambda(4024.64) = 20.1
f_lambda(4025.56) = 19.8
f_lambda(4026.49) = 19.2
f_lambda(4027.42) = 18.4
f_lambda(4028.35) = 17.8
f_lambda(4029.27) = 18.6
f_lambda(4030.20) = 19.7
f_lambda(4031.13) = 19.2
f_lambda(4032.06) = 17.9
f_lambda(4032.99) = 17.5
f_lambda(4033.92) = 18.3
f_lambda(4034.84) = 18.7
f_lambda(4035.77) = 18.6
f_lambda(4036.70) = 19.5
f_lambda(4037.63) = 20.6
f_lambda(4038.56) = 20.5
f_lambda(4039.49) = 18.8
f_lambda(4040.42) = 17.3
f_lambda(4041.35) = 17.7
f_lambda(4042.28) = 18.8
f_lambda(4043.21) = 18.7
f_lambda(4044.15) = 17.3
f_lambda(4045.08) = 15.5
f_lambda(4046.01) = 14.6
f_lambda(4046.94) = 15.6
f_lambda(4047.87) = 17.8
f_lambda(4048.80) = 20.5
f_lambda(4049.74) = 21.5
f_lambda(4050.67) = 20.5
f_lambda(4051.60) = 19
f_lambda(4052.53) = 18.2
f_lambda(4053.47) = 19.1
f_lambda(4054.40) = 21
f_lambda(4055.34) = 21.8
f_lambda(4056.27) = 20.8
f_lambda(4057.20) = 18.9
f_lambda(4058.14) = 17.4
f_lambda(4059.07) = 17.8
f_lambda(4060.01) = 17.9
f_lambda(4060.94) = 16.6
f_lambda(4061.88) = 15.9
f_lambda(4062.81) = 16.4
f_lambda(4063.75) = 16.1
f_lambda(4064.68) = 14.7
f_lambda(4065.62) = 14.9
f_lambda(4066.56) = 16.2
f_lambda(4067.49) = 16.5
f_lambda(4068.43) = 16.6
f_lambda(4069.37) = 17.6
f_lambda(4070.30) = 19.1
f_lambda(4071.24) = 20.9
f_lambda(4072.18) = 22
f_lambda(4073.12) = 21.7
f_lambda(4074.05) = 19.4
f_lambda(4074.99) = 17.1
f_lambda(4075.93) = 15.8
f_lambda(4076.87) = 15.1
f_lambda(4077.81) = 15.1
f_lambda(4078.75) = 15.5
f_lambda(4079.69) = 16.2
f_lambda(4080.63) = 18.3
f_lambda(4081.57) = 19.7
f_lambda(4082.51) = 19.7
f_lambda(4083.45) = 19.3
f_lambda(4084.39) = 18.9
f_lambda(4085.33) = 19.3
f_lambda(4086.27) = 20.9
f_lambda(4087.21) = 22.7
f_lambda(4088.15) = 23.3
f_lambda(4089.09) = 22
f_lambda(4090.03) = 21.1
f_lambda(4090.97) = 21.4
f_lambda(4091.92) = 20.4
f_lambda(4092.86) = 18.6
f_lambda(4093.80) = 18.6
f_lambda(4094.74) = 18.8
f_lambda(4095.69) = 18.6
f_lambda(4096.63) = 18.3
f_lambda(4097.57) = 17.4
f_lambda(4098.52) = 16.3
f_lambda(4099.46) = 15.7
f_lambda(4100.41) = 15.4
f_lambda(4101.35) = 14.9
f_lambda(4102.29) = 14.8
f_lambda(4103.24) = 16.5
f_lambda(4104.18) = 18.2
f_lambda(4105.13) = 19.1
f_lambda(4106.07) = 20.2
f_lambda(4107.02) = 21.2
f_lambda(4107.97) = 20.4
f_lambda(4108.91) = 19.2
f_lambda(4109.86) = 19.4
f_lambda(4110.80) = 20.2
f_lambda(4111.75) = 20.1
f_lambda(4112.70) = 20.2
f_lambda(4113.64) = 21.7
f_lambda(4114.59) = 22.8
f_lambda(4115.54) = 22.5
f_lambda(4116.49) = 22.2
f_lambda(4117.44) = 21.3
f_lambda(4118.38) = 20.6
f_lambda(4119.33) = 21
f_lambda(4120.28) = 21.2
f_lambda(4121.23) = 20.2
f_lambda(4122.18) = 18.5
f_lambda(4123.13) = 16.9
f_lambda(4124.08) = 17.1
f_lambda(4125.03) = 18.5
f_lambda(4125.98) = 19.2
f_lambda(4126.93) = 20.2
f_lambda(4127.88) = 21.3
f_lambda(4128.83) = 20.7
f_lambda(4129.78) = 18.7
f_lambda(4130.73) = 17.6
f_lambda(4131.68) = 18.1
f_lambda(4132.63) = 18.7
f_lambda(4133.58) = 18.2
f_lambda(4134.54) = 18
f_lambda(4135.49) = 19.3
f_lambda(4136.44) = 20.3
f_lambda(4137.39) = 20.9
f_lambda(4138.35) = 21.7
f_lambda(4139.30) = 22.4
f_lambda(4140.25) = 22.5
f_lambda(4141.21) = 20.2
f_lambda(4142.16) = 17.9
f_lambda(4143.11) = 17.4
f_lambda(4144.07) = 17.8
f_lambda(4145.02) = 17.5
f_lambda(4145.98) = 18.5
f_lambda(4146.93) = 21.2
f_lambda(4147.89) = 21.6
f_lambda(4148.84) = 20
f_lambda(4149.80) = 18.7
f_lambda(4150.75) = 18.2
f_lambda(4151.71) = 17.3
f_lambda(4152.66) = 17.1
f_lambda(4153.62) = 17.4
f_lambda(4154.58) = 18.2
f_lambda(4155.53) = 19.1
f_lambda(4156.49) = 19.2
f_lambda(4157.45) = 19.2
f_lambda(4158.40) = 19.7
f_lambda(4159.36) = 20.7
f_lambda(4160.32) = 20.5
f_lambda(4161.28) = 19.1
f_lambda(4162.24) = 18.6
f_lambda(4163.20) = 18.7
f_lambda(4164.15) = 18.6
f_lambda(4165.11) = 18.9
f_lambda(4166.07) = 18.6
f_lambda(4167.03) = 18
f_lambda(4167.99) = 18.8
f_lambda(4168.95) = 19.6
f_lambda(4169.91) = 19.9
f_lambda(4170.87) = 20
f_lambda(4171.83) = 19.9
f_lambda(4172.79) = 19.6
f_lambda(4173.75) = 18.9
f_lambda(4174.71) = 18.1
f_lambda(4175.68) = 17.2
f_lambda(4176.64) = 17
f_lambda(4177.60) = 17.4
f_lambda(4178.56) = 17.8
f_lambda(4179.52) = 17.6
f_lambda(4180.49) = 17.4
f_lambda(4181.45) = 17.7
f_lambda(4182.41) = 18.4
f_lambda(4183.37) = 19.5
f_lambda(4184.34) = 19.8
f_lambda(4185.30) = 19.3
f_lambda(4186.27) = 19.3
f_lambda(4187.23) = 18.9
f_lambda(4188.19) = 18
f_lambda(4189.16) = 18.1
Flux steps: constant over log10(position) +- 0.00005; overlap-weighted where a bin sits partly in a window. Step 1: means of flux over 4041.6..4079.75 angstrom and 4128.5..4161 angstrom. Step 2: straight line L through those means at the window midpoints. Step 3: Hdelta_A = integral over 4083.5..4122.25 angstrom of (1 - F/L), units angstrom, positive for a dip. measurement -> -2.22 angstrom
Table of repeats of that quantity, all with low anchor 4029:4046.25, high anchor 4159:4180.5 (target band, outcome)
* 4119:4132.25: -0.42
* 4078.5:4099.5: -0.89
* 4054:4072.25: 0.56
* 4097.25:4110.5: 0.53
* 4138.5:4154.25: -0.40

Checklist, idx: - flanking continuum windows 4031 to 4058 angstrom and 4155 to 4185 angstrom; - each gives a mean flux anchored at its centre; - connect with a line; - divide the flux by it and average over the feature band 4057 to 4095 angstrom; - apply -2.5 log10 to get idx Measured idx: 0.02 mag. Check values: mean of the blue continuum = 18.7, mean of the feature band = 18.4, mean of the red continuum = 18.8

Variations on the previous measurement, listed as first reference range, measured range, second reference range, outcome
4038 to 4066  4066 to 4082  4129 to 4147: 0.04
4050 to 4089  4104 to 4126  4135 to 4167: -0.07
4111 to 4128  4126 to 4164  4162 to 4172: 0.02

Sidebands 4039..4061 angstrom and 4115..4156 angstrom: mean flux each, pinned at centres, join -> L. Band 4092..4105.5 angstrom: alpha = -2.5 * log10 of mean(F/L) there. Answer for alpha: 0.103 mag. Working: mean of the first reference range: 18.5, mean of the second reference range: 19.4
